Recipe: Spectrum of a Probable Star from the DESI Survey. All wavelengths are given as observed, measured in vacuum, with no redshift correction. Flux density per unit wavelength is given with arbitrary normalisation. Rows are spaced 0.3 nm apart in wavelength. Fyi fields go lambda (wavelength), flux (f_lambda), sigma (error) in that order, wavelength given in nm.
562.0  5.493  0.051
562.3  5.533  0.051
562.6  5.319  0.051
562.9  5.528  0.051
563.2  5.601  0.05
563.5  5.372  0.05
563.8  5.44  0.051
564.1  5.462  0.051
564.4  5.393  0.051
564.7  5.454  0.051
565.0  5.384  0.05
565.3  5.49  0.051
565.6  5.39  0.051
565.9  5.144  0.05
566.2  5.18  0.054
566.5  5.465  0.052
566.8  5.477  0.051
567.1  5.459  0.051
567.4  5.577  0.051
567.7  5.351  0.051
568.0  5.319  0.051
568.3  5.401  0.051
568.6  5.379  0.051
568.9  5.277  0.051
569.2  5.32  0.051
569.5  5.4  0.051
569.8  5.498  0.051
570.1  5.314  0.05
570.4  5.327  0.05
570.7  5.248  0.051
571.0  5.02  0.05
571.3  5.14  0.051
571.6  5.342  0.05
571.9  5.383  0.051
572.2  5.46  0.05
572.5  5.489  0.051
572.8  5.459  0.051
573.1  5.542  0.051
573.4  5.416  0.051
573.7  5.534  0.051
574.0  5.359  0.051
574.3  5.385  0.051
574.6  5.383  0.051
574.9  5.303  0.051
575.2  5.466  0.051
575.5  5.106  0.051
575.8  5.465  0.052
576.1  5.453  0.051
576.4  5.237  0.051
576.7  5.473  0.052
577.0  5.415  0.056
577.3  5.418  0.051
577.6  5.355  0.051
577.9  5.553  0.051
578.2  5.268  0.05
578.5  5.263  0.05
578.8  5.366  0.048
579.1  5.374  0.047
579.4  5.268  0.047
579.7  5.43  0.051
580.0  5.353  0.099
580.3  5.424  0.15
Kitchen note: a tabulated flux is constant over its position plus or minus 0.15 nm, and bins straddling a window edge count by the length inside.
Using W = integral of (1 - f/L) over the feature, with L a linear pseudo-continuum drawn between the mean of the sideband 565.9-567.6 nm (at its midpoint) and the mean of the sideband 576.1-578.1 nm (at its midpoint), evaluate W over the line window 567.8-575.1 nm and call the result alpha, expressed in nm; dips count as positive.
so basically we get 0.058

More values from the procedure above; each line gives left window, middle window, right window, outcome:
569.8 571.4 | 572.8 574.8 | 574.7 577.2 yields -0.05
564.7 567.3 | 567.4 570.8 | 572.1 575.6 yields 0.02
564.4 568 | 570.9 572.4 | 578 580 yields 0.02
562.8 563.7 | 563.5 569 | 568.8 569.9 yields 0.04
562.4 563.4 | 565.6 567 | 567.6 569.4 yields 0.02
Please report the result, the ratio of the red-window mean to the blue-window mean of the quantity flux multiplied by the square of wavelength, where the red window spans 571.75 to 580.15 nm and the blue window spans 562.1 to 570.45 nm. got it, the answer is 1.0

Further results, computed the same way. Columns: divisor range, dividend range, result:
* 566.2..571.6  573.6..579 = 1.03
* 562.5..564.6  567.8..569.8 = 1.00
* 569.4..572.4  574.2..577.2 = 1.03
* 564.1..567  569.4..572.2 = 1.00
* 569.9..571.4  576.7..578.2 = 1.06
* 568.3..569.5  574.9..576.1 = 1.03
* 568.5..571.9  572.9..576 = 1.03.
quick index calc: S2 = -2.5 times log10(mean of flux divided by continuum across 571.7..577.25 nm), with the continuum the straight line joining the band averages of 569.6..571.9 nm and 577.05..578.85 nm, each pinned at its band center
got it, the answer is -0.016 mag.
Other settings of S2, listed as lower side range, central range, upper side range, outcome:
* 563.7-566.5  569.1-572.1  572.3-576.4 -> 0.019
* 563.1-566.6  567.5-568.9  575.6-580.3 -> 0.006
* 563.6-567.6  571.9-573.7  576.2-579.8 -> -0.017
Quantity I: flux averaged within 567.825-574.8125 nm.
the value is 5.36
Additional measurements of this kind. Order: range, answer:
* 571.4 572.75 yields 5.41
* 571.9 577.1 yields 5.41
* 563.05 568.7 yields 5.41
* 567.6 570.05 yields 5.37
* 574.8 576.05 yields 5.35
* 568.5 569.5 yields 5.33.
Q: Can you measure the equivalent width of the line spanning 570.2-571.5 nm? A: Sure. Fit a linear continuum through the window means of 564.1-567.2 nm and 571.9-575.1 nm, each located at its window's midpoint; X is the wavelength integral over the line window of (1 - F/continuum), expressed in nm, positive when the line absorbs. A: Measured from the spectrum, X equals 0.05 nm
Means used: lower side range 5.39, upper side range 5.43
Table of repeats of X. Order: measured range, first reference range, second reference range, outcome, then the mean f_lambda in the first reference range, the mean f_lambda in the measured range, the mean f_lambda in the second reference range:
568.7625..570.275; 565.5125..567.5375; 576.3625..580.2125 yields 0.01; 5.38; 5.36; 5.37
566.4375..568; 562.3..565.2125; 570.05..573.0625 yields -0.02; 5.45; 5.45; 5.33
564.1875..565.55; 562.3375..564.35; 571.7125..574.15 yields 0.01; 5.46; 5.43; 5.45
